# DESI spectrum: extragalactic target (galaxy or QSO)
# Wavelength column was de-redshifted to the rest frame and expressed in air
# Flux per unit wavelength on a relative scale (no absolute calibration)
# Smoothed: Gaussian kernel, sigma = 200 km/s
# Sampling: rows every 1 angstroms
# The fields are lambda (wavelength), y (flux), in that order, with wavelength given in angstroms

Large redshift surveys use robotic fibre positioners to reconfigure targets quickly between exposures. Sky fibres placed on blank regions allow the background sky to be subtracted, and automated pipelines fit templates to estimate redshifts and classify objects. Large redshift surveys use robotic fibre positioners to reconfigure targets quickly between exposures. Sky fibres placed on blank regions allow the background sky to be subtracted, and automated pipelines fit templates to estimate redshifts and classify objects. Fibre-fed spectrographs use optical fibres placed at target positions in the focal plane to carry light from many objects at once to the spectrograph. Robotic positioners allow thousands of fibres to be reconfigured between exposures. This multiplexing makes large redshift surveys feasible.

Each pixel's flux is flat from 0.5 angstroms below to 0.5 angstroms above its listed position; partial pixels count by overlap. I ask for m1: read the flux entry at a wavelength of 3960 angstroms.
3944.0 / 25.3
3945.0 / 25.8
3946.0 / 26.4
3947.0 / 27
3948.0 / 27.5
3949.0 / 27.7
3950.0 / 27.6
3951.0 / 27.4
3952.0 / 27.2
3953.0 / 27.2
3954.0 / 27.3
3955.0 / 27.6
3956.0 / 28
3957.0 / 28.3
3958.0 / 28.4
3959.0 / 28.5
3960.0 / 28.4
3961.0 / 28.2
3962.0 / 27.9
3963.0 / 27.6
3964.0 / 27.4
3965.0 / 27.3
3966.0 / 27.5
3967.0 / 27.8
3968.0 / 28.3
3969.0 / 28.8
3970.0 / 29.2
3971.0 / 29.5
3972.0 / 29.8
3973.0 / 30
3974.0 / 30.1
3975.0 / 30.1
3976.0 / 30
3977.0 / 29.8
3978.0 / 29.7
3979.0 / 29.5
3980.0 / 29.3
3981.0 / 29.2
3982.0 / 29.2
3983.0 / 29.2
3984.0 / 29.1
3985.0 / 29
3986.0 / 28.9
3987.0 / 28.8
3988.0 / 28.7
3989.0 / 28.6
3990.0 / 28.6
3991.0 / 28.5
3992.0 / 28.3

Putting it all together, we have 28.4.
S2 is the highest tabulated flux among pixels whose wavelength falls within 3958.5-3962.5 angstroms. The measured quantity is 28.5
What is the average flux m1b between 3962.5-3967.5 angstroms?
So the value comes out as 27.5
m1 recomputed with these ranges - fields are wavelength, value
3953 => 27.2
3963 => 27.6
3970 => 29.2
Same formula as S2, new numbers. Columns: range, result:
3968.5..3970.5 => 29.2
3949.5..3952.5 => 27.6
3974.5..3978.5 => 30.1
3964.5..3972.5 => 29.8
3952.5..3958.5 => 28.4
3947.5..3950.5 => 27.7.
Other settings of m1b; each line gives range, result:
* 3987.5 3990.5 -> 28.6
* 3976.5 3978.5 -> 29.8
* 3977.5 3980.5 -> 29.5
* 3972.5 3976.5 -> 30.1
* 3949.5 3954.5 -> 27.3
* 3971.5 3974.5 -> 30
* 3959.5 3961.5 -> 28.3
